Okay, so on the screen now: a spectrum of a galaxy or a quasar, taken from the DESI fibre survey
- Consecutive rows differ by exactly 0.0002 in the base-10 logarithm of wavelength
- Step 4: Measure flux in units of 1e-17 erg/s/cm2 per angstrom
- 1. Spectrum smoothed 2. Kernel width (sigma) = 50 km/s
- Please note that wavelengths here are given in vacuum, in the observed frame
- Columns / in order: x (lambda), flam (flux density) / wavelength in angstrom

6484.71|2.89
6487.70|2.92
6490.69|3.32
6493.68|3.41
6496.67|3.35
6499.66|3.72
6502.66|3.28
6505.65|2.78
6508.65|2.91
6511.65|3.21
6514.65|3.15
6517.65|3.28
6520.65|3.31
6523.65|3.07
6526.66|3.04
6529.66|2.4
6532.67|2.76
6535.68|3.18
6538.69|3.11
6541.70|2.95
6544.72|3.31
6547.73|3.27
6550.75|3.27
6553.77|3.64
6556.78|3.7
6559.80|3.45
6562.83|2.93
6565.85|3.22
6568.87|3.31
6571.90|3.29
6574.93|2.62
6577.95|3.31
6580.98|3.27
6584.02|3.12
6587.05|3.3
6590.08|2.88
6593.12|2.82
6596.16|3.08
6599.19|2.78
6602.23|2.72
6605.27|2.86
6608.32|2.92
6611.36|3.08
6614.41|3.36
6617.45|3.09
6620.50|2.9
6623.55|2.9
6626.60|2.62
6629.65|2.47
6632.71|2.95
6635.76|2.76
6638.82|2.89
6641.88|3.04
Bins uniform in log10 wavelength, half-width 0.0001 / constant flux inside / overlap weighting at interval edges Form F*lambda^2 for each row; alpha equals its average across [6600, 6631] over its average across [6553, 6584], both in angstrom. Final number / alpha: 0.9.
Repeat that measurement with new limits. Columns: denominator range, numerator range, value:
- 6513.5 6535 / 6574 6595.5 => 1.04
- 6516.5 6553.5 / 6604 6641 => 0.96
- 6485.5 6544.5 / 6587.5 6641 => 0.96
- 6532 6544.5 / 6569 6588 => 1.05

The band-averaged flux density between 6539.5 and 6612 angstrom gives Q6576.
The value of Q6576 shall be 3.13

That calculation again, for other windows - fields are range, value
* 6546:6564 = 3.38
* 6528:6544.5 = 2.92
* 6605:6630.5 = 2.93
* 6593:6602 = 2.88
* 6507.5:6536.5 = 3.03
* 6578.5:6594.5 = 3.09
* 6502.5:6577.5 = 3.14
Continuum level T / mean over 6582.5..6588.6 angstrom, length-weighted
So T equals 3.21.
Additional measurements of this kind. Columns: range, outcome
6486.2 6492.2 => 3.12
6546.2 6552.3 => 3.27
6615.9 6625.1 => 2.97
